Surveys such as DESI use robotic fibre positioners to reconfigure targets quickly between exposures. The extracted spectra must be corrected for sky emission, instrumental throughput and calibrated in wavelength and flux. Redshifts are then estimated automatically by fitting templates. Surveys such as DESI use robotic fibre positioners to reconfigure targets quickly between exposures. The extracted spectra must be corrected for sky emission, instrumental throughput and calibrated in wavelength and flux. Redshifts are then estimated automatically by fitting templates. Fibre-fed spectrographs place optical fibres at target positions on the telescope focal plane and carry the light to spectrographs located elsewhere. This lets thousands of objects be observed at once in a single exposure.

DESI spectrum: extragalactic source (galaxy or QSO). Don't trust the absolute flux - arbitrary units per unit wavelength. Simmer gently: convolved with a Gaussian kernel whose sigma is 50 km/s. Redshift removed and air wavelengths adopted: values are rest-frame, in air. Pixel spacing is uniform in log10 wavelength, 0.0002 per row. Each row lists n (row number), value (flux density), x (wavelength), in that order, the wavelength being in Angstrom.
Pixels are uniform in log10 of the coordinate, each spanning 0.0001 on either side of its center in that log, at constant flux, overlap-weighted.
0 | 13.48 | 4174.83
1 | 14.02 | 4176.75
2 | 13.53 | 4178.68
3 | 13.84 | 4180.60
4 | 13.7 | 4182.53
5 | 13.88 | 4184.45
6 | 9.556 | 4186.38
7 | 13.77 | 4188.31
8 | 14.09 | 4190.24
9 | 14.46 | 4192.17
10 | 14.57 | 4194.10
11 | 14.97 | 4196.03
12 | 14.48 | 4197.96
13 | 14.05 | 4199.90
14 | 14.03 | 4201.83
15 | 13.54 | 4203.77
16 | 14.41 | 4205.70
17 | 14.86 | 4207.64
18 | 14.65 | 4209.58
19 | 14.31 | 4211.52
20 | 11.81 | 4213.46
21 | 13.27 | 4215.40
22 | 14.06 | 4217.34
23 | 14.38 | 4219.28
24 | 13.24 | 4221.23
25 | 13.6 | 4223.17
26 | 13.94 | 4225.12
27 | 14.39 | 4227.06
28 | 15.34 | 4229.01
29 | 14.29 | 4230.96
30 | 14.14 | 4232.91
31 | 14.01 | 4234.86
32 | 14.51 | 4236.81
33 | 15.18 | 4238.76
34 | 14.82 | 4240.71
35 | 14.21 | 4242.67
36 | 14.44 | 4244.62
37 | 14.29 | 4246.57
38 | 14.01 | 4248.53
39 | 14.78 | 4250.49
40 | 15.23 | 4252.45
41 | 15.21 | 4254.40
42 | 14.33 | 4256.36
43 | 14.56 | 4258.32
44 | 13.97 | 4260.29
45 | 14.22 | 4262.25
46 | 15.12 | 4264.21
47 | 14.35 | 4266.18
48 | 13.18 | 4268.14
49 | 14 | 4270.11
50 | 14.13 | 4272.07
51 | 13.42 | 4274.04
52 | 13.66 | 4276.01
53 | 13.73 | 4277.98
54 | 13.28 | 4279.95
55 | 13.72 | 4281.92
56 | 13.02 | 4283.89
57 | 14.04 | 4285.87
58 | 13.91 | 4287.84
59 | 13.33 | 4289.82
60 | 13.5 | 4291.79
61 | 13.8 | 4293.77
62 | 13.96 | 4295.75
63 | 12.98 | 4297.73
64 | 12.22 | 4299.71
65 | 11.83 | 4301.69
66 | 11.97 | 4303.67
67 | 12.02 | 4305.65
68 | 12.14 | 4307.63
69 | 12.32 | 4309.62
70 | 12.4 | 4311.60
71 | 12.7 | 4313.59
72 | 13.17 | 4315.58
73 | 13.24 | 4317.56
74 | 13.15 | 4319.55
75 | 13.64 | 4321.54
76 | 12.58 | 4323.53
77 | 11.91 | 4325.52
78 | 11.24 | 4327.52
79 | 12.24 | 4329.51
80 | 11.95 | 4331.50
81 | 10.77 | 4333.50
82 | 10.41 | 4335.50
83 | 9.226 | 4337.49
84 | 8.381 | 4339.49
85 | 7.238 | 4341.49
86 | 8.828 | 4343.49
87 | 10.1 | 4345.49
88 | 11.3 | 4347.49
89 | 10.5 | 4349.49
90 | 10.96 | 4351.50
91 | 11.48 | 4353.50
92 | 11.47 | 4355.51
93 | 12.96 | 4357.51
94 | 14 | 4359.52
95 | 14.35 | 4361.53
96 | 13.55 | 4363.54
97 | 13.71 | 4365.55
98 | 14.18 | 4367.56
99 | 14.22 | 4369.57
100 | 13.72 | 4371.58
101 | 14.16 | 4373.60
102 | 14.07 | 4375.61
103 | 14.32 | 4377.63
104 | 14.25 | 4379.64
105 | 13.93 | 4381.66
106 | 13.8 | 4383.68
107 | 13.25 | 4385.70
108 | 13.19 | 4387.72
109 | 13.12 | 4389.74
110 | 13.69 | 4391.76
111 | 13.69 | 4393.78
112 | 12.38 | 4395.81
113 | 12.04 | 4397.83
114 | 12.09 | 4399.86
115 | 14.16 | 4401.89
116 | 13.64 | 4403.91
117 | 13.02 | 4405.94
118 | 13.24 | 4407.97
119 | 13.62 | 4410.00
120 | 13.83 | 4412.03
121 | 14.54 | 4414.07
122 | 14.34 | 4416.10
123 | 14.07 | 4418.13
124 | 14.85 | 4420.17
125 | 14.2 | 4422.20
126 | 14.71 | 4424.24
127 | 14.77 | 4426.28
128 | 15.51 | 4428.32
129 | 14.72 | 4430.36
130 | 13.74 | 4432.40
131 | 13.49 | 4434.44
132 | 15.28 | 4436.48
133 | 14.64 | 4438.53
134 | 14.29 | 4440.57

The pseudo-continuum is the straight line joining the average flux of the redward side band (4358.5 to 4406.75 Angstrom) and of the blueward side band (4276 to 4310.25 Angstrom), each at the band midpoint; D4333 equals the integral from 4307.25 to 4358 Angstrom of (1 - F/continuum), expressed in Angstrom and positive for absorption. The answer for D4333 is 7.4 Angstrom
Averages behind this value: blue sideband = 13.1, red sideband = 13.6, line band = 11.4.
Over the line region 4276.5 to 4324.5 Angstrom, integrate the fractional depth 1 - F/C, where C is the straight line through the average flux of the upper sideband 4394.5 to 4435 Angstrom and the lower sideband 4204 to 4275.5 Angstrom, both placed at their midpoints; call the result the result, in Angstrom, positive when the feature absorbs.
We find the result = 3.63 Angstrom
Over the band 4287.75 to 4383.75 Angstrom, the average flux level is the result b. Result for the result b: 12.4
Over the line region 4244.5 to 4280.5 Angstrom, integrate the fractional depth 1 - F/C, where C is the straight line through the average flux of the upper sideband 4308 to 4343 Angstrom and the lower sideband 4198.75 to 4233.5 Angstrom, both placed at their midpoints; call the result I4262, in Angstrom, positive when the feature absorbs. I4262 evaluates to -3.5 Angstrom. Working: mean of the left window 14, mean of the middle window 14.2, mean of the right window 11.5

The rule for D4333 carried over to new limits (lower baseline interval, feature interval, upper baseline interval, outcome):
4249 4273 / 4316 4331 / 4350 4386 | 1.38 Angstrom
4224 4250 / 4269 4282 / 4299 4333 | -0.26 Angstrom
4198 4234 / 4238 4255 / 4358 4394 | -0.82 Angstrom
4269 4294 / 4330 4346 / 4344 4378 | 4.13 Angstrom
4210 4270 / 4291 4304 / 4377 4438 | 1.08 Angstrom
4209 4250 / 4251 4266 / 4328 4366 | -1.38 Angstrom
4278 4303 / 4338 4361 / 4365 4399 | 4.78 Angstrom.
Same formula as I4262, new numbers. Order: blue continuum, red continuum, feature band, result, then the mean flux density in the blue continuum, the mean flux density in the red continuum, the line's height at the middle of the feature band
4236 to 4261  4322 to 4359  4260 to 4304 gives -1.10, 14.6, 10.8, 13.2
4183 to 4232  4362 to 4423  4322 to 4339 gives 3.08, 13.9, 13.7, 13.8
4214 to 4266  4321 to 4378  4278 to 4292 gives -0.21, 14.3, 11.9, 13.4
